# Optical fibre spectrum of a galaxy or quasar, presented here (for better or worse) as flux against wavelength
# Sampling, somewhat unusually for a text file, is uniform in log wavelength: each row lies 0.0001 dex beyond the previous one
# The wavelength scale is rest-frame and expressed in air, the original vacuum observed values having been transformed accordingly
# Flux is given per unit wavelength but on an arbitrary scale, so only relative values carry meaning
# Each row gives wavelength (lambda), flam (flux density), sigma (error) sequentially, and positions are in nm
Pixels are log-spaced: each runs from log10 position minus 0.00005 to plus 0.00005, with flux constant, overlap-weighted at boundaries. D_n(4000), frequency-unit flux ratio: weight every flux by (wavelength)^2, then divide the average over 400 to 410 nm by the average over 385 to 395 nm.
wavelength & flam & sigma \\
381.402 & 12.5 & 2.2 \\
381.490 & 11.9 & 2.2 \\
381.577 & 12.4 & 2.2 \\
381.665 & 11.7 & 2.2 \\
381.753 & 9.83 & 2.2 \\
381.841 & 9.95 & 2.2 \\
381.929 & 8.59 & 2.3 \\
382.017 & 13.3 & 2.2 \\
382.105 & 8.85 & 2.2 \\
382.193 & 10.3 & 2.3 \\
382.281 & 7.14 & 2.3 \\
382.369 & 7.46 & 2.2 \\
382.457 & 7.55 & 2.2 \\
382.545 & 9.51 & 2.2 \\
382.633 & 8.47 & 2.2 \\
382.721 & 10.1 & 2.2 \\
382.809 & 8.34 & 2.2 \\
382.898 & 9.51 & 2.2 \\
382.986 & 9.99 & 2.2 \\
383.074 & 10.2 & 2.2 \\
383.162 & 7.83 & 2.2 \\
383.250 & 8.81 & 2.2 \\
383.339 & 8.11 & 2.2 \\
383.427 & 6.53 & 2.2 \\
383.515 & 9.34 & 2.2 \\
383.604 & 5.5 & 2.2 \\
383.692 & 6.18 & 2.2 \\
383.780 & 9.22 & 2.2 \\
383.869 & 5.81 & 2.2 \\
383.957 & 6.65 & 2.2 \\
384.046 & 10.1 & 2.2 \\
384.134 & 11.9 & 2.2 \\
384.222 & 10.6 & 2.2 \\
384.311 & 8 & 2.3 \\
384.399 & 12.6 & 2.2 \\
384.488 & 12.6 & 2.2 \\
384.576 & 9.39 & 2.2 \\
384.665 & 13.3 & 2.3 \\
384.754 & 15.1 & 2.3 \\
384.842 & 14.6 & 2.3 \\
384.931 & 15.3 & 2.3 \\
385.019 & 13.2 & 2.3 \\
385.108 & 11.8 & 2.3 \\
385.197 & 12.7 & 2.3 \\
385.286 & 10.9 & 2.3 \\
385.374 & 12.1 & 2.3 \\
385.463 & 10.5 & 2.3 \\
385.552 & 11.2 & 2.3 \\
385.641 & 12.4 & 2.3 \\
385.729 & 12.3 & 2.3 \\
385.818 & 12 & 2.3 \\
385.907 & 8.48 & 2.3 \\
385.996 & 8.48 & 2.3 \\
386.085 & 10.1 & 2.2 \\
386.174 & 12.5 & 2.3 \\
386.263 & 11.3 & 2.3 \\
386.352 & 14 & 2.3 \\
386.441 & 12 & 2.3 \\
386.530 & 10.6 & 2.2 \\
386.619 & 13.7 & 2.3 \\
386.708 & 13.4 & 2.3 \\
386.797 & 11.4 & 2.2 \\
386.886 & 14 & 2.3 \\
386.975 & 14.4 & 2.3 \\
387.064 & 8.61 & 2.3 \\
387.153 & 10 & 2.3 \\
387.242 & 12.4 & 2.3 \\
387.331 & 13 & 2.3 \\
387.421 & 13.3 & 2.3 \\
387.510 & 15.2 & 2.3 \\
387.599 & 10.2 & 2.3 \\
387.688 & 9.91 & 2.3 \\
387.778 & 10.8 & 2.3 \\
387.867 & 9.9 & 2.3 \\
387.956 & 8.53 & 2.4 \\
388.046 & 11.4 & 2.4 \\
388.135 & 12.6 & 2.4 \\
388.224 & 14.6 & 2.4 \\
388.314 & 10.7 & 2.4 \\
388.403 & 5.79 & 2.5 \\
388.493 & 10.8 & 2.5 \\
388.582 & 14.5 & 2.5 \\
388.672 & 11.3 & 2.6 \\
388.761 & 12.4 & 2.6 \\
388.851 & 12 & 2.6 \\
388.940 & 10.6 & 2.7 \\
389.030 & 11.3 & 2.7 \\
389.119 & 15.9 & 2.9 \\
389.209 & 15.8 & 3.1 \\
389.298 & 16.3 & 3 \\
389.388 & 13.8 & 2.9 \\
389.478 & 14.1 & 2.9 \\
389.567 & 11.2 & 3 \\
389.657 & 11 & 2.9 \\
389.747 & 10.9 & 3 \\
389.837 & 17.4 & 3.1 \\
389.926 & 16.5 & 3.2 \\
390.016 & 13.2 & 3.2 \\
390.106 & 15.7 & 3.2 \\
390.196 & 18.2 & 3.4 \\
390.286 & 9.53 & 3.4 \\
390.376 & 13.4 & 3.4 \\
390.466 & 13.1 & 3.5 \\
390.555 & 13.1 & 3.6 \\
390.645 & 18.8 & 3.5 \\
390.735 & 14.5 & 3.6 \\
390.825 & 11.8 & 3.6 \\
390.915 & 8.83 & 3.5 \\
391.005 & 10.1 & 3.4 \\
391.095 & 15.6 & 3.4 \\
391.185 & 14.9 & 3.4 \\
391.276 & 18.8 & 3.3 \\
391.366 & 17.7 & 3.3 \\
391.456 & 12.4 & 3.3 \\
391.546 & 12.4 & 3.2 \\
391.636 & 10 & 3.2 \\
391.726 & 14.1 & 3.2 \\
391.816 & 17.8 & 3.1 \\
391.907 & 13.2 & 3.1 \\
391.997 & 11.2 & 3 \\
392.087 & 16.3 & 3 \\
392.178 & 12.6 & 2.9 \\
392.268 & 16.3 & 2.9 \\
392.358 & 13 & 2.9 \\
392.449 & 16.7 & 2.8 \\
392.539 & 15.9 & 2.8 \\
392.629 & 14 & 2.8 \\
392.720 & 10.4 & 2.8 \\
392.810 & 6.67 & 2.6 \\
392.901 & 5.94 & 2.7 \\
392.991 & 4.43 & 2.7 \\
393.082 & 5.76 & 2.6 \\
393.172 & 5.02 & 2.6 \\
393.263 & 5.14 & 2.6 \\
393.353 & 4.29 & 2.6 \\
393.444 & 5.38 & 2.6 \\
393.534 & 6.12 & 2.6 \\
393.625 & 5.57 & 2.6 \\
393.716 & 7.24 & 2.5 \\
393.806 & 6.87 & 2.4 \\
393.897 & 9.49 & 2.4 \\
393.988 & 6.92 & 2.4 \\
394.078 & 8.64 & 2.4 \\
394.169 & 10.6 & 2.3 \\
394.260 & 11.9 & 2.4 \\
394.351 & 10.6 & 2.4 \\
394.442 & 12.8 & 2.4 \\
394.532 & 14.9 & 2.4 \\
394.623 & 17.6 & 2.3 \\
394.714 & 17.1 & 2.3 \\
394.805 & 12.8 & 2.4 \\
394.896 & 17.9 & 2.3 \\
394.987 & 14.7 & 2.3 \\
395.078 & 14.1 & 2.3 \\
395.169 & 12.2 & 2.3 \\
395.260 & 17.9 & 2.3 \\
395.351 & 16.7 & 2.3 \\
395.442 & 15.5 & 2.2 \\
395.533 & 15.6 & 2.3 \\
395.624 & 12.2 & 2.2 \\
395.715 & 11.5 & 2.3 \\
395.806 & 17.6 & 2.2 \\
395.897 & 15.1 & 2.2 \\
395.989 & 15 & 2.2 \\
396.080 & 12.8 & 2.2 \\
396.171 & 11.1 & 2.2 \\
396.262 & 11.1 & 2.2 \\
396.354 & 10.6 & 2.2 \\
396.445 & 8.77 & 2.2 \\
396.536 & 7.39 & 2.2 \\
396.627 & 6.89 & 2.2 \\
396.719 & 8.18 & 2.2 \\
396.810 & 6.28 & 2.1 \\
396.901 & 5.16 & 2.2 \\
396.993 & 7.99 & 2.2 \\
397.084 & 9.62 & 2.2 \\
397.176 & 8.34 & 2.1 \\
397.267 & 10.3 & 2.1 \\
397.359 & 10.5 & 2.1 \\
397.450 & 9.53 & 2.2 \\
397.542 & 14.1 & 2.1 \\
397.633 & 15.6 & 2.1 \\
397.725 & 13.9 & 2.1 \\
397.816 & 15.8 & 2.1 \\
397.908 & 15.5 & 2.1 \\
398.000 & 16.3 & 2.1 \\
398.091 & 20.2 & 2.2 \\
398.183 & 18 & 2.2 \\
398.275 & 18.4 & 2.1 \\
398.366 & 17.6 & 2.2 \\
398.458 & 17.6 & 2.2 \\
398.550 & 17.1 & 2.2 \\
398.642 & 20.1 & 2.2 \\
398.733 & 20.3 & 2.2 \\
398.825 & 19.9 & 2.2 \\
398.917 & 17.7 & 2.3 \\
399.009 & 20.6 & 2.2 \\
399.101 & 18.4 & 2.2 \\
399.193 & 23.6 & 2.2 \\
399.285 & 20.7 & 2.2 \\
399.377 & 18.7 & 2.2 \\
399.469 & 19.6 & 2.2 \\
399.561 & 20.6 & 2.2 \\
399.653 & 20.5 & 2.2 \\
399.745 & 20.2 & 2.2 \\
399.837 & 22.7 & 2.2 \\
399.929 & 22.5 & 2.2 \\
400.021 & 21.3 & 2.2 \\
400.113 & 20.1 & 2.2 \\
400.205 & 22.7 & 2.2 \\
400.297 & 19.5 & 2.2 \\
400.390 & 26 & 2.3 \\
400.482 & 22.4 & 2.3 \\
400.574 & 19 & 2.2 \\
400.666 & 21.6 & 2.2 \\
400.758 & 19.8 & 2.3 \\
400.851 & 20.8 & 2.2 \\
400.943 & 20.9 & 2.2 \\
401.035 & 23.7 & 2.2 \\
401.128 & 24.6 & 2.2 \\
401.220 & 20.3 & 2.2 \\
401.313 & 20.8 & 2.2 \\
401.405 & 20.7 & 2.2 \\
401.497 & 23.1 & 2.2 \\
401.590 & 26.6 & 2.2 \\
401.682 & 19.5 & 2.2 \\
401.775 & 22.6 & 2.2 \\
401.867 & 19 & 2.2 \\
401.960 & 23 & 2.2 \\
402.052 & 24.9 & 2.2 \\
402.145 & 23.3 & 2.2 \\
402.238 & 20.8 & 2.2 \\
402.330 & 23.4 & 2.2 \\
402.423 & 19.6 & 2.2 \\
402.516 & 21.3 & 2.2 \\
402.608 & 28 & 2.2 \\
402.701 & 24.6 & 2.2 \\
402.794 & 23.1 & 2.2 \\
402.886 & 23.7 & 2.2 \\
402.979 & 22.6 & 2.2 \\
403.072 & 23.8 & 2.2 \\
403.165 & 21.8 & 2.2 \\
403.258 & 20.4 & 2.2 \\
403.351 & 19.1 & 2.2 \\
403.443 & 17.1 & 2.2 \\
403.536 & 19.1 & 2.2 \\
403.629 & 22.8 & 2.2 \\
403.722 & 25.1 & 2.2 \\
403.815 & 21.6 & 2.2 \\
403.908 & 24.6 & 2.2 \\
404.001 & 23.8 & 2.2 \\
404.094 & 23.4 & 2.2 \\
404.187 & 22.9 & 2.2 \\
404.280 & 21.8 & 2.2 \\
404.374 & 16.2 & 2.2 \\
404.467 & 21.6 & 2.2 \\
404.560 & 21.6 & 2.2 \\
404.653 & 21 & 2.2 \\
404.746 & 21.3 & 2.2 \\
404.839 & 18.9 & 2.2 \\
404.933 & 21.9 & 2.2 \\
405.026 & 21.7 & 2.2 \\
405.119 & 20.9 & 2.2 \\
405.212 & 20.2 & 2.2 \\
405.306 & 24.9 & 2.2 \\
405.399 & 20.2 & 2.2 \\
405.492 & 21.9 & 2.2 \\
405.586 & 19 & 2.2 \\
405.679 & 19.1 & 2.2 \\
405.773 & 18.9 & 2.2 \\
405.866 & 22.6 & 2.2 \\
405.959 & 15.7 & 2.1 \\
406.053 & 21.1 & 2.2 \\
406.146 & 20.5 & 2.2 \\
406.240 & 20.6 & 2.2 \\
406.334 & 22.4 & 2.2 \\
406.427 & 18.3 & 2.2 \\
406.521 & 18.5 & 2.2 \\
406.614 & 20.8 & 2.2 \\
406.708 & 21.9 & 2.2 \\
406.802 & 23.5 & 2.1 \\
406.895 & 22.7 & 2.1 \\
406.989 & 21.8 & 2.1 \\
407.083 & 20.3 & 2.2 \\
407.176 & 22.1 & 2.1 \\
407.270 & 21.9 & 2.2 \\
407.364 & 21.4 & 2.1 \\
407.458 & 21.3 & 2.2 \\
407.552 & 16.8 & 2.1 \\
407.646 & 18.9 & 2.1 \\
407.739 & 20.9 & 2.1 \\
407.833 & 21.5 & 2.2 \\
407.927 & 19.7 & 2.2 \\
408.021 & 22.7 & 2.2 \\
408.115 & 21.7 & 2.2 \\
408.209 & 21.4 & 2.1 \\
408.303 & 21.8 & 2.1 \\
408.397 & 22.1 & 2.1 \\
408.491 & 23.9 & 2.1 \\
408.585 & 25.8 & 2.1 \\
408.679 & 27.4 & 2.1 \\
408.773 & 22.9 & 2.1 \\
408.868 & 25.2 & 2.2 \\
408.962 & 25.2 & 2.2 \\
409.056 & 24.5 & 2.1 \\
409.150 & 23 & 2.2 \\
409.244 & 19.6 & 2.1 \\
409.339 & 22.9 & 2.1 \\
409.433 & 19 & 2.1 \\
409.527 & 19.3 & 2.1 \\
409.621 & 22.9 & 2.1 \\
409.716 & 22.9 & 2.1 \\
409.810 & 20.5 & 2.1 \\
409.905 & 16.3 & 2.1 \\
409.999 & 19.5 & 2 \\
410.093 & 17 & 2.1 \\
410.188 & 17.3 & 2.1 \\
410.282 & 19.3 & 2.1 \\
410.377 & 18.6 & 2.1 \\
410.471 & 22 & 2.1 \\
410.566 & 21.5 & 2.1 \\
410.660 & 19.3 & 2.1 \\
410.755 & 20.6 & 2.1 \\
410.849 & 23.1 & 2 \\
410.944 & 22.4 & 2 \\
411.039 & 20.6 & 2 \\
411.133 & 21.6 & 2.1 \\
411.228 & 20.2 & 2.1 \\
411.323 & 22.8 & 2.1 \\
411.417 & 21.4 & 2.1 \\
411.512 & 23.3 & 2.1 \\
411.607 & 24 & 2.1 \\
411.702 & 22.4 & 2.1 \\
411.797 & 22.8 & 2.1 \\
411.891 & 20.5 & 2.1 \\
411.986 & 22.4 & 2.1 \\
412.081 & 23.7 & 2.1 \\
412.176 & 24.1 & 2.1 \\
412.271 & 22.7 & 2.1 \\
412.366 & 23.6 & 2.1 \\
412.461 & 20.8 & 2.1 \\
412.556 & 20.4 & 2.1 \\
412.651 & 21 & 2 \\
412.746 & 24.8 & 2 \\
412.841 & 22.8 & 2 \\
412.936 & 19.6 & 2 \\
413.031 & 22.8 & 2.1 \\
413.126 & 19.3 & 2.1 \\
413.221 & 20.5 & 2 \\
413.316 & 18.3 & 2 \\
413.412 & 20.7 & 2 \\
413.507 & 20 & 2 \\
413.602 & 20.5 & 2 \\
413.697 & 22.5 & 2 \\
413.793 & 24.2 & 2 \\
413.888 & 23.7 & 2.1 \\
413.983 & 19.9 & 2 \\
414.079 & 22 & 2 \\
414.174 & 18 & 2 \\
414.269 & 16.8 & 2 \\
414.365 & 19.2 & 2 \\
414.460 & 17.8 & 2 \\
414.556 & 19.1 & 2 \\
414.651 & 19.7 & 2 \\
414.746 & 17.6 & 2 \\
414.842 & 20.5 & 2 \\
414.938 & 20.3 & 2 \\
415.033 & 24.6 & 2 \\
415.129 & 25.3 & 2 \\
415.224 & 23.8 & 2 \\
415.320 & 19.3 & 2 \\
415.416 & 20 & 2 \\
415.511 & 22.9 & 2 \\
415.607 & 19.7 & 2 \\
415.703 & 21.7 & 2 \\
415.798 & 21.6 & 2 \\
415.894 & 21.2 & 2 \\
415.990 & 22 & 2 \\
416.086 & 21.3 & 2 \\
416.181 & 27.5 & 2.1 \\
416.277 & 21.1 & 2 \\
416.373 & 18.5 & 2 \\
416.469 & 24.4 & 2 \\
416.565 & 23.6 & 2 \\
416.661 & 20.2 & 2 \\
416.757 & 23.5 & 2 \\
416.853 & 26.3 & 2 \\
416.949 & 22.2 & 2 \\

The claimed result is 1.9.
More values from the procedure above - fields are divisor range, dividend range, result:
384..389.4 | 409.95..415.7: 2.01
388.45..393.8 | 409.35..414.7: 1.91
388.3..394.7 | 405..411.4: 1.92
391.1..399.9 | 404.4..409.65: 1.69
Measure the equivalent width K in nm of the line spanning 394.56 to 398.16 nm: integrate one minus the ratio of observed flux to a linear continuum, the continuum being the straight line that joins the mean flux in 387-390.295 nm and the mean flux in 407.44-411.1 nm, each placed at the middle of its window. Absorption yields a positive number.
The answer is 0.66 nm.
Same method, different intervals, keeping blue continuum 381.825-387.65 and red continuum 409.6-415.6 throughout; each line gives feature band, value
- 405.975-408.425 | -0.245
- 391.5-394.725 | 0.746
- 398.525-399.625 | -0.263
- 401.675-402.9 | -0.390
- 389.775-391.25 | -0.145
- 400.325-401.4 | -0.326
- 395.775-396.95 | 0.361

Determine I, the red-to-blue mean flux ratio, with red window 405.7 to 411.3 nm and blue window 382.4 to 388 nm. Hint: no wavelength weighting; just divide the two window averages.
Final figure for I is 1.97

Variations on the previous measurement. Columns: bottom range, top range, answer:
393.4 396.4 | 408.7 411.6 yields 1.73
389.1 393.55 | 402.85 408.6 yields 1.69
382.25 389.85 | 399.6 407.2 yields 1.94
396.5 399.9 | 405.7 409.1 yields 1.39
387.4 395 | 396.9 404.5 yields 1.65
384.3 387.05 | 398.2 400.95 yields 1.68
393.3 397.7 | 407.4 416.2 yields 1.90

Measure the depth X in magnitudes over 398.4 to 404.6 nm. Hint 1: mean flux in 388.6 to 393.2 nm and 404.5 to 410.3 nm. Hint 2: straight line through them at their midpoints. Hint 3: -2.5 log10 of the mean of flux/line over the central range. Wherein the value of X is -0.18 mag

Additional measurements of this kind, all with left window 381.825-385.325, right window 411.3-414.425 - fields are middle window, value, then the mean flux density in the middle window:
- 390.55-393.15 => 0.03 mag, 12.8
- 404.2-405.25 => -0.14 mag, 20.7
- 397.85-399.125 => -0.16 mag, 18.4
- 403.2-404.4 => -0.20 mag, 21.5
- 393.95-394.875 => 0.13 mag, 12.6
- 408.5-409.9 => -0.14 mag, 22.7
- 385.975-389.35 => -0.04 mag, 12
